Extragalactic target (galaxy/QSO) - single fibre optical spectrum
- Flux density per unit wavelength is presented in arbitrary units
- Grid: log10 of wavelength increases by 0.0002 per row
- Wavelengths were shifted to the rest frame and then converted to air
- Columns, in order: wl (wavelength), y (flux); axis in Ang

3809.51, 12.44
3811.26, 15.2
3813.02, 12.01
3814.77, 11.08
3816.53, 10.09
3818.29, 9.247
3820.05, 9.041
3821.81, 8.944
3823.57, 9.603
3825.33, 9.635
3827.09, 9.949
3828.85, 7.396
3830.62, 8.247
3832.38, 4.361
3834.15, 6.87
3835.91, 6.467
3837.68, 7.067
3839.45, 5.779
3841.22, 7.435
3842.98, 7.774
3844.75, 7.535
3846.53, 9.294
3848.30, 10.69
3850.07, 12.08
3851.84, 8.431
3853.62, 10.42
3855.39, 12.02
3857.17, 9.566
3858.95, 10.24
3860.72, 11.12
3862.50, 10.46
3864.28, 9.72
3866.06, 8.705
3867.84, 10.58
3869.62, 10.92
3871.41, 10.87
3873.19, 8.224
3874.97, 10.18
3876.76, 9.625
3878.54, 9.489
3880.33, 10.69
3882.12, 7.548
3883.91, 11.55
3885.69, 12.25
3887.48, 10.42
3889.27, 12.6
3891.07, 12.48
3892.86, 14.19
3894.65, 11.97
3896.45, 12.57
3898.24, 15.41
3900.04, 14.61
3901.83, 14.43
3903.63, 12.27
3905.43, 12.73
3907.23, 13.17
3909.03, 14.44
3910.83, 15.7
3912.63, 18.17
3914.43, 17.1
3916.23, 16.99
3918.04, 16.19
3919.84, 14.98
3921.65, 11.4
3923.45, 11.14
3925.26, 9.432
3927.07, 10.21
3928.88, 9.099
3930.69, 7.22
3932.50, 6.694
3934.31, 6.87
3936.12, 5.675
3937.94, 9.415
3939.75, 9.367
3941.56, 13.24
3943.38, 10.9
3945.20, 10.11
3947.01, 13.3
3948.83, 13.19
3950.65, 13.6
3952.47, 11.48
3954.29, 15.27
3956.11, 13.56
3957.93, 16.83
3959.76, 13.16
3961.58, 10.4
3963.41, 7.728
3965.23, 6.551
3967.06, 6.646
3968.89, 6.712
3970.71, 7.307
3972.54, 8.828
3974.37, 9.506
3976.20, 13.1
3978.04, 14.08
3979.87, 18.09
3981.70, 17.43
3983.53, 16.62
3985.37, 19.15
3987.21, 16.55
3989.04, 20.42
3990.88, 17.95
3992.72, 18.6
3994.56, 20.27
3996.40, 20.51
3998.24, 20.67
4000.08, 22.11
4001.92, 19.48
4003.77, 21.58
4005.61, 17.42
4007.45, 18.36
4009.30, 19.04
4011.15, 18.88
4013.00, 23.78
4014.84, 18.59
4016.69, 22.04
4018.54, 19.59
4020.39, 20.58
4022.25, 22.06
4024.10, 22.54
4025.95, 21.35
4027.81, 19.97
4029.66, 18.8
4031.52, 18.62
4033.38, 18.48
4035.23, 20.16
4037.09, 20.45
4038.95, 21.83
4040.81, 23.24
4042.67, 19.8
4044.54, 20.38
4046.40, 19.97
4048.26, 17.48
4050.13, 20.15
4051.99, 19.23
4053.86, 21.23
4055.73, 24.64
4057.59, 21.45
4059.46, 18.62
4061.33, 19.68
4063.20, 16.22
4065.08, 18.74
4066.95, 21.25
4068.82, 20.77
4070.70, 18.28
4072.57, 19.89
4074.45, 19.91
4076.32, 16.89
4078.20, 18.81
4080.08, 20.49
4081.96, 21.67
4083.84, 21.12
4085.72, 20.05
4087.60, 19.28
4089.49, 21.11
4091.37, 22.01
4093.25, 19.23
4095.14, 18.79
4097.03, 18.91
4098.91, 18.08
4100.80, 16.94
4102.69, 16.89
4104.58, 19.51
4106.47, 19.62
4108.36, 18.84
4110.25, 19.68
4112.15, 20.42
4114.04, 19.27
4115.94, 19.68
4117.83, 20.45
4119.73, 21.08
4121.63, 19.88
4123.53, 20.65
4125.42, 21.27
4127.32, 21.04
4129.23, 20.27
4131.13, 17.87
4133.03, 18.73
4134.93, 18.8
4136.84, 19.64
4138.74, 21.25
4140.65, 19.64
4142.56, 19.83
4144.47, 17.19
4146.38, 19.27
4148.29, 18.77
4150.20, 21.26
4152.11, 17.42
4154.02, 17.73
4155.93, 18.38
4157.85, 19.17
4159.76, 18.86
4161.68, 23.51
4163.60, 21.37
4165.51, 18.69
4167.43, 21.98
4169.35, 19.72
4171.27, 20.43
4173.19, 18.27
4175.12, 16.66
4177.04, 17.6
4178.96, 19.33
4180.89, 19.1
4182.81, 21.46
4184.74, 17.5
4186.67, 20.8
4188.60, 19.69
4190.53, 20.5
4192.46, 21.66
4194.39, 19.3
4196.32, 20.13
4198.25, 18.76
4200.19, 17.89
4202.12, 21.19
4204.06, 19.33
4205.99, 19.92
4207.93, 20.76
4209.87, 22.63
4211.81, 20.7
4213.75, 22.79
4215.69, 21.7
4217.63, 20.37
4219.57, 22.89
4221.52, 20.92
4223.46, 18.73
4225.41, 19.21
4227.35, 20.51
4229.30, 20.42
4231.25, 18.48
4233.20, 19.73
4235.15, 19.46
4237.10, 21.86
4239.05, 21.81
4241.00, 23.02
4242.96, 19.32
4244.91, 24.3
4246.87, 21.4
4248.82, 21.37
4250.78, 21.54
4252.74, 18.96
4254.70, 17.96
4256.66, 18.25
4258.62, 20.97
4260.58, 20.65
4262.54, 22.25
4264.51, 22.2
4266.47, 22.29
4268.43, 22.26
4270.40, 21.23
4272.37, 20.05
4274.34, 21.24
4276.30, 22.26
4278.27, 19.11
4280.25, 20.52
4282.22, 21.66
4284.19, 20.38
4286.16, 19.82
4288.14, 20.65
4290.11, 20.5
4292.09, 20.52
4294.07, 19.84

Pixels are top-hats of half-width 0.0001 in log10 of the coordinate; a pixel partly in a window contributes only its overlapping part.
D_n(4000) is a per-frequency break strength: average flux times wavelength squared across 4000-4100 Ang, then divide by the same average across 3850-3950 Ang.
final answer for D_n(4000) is 1.9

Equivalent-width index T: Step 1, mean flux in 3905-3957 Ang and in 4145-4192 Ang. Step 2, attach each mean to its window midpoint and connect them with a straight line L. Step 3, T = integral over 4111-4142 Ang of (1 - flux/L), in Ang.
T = -3.1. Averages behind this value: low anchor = 12.1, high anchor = 19.5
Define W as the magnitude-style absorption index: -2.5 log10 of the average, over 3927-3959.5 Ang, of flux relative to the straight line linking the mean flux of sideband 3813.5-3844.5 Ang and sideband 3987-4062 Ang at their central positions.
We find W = 0.36 mag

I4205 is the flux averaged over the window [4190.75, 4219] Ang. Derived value 20.5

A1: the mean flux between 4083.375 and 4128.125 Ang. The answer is 19.7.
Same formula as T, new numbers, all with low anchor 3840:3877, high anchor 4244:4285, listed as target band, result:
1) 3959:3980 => 4.90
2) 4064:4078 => -3.30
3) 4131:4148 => -1.60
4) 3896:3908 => -2.92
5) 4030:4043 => -4.98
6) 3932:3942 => 2.98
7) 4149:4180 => -2.00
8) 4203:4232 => -1.41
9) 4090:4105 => -2.26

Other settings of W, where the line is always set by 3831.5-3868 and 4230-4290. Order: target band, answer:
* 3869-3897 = -0.116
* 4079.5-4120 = -0.214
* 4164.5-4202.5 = -0.053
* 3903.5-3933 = -0.188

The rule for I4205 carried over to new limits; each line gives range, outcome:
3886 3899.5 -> 12.8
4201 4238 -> 20.6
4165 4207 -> 19.6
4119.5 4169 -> 19.7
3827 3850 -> 7.68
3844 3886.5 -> 10.1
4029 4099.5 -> 19.9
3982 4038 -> 19.8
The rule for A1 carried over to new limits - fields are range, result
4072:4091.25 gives 20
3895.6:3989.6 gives 12.5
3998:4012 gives 19.6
